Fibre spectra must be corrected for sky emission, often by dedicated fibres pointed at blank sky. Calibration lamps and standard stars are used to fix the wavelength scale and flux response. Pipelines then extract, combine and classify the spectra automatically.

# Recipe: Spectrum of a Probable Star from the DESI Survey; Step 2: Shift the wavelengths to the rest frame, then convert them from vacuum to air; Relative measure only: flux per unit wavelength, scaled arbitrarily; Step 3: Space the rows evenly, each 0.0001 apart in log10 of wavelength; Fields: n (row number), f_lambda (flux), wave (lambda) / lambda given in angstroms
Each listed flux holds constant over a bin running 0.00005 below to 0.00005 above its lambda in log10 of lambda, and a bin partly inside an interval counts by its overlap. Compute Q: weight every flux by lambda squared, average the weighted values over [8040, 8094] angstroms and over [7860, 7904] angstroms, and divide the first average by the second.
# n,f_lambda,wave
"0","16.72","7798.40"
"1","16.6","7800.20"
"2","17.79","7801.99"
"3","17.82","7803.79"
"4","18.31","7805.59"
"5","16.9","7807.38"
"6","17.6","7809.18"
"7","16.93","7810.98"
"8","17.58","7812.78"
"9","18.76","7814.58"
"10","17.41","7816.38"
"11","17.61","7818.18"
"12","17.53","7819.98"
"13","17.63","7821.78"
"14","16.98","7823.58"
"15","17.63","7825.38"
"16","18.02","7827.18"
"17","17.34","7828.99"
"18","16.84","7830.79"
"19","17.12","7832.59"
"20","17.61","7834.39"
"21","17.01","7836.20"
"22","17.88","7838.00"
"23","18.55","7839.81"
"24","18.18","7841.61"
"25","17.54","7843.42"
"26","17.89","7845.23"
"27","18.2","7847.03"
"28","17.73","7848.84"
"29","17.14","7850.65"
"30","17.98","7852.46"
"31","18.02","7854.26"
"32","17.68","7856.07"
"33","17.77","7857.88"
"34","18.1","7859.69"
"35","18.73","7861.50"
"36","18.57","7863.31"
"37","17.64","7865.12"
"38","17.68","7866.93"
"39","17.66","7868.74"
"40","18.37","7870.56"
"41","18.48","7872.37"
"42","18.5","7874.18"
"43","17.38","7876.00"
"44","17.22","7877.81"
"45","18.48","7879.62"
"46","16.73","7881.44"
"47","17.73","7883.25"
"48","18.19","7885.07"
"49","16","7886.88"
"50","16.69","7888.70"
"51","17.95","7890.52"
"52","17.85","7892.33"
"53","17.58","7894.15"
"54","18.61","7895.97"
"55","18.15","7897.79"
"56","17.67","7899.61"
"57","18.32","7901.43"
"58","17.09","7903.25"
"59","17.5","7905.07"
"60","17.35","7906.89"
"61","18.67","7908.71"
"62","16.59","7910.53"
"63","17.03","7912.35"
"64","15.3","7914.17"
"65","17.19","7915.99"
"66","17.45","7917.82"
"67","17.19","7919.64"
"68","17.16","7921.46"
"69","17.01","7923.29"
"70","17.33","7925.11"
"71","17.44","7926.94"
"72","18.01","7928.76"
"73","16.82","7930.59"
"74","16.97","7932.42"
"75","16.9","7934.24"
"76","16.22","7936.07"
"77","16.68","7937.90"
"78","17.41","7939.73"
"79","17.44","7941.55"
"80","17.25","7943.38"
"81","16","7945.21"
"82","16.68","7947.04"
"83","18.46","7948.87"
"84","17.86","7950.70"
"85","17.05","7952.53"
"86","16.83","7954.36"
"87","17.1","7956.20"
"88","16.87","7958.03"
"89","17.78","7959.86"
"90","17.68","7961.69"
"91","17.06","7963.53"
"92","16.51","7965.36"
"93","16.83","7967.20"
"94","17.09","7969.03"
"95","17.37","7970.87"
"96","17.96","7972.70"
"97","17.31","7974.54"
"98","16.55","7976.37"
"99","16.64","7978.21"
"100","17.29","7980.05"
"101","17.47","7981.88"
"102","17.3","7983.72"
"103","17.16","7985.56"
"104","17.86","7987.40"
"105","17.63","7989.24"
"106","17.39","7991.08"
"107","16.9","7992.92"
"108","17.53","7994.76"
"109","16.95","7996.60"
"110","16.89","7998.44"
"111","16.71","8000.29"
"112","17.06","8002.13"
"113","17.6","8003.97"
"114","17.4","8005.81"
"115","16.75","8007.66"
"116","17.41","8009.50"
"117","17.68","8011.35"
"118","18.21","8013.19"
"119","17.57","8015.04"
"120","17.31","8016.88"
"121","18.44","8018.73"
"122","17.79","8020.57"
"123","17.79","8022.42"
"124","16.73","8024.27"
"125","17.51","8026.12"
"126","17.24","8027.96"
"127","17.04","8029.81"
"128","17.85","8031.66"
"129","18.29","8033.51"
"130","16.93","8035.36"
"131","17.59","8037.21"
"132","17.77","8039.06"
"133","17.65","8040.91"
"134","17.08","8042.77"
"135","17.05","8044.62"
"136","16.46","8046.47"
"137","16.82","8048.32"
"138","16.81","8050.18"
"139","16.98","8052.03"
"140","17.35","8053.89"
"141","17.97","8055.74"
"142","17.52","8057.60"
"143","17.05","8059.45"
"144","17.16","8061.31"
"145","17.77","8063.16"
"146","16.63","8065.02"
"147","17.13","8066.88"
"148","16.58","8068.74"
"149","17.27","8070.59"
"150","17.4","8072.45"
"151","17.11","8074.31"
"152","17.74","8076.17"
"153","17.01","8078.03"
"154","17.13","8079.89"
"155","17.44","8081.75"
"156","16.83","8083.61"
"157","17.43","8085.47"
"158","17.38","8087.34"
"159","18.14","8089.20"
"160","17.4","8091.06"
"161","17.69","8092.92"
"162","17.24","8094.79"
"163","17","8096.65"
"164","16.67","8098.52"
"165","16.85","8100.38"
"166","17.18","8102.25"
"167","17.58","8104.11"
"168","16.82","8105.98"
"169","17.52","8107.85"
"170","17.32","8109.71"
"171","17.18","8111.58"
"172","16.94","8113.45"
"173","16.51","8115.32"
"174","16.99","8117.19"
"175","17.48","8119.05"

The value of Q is 1.01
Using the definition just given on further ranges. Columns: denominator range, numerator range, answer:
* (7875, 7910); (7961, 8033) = 1.01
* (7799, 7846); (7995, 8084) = 1.04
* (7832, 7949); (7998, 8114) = 1.03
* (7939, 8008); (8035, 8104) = 1.03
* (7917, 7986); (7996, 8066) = 1.03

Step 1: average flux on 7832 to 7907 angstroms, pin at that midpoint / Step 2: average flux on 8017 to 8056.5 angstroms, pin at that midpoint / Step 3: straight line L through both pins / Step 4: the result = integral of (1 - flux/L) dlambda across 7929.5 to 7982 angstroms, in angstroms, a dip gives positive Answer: 1.4 angstroms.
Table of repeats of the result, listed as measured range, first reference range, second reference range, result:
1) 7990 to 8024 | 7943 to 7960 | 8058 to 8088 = -0.4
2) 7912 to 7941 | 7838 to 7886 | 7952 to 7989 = 0.8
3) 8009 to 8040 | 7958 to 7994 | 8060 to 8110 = -0.6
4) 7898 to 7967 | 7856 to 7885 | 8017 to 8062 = 2.1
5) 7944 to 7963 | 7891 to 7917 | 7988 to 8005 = 0.1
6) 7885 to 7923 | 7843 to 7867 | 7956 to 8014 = 0.6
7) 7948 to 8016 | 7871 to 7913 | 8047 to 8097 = 0.6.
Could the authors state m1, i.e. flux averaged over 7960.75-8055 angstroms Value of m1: 17.3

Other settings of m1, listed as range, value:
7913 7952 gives 17.1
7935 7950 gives 17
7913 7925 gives 16.9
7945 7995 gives 17.2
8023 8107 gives 17.3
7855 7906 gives 17.8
